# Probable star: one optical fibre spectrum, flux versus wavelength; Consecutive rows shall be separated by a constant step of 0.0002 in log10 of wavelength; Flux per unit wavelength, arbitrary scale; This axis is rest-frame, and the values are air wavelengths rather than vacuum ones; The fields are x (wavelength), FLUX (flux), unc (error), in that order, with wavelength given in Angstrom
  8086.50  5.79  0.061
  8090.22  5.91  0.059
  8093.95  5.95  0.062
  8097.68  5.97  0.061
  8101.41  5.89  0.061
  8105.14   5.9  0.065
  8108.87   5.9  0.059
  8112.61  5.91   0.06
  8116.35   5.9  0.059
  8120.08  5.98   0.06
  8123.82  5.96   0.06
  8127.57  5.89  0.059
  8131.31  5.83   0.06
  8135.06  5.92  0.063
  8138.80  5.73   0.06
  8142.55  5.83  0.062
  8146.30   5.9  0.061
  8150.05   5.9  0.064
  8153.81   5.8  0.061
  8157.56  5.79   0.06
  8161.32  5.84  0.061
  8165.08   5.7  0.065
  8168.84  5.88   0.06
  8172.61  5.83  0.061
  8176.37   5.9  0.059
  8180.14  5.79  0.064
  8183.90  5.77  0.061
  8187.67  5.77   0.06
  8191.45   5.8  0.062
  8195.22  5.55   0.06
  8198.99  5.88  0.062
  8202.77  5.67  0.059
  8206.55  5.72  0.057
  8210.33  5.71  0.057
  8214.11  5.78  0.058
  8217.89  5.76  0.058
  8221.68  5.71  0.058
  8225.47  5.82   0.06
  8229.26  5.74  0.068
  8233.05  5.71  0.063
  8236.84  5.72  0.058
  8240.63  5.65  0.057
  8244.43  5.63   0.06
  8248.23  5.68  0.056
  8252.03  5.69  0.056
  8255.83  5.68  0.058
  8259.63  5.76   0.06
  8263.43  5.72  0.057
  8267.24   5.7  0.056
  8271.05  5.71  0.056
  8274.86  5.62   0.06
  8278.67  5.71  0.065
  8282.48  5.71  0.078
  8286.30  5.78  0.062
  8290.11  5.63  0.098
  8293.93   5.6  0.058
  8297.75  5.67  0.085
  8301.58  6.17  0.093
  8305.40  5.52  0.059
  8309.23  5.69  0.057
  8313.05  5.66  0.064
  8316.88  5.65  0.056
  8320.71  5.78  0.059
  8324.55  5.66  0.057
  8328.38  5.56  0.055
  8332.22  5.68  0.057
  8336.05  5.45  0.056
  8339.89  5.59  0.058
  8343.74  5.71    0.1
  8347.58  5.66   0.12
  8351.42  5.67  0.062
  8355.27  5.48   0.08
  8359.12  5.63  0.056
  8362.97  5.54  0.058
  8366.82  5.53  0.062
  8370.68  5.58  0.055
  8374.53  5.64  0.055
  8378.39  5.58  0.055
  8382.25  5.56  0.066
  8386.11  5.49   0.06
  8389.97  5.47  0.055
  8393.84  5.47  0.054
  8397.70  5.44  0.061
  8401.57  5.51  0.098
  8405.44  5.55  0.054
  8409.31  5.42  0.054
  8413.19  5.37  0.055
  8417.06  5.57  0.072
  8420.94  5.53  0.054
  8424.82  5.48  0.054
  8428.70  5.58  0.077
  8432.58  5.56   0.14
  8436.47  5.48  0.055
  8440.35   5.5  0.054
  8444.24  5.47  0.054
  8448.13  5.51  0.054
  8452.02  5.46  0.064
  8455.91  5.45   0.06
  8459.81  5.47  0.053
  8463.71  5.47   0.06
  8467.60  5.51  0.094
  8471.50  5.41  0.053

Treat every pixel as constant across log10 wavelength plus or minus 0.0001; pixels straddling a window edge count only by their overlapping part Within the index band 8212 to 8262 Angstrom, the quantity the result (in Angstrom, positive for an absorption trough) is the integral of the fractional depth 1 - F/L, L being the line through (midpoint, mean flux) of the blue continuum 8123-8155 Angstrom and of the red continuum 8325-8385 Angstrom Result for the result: 0.2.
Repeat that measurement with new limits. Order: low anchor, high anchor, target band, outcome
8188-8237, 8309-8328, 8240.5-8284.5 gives 0.2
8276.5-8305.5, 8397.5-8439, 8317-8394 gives 0.4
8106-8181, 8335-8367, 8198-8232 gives 0.1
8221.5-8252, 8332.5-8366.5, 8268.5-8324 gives -0.6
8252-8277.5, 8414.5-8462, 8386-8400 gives 0.2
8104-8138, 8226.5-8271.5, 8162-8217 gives 0.3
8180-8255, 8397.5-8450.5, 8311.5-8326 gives -0.2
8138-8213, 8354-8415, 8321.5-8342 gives -0.1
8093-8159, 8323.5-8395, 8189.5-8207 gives 0.2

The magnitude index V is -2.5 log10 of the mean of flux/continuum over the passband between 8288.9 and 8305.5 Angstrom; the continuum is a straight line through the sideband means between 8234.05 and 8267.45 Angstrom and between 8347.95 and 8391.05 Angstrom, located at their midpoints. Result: -0.019 mag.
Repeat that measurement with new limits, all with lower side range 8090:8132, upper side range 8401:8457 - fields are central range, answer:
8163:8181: 0.003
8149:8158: 0.006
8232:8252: 0.013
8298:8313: -0.019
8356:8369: 0.005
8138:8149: 0.007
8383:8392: 0.012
